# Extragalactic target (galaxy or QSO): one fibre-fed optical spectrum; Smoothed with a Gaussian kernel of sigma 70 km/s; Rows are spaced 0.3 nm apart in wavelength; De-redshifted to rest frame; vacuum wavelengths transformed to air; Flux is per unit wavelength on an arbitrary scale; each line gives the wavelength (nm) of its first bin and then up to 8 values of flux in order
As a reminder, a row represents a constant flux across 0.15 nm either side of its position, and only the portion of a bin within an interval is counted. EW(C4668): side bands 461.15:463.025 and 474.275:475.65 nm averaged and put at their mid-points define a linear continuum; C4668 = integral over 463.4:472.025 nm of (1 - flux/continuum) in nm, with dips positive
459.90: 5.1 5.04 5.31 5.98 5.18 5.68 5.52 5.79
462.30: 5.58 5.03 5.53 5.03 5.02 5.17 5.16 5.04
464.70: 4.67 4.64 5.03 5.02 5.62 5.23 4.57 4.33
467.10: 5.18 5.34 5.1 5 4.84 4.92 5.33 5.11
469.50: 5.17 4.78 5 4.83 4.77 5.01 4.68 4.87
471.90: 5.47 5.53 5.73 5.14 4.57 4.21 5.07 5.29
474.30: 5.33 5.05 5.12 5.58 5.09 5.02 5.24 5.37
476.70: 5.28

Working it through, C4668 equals 0.62 nm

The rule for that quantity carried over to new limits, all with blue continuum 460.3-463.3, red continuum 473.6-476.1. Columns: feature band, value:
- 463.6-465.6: 0.17 nm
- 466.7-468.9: 0.14 nm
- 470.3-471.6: 0.11 nm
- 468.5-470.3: 0.09 nm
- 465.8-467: 0.10 nm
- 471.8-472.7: -0.05 nm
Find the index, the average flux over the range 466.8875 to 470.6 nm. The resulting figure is 5.03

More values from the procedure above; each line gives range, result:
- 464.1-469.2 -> 5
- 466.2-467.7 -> 4.92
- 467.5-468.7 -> 4.98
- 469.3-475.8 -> 5.06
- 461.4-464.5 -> 5.31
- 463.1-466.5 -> 5.04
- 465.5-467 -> 4.96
